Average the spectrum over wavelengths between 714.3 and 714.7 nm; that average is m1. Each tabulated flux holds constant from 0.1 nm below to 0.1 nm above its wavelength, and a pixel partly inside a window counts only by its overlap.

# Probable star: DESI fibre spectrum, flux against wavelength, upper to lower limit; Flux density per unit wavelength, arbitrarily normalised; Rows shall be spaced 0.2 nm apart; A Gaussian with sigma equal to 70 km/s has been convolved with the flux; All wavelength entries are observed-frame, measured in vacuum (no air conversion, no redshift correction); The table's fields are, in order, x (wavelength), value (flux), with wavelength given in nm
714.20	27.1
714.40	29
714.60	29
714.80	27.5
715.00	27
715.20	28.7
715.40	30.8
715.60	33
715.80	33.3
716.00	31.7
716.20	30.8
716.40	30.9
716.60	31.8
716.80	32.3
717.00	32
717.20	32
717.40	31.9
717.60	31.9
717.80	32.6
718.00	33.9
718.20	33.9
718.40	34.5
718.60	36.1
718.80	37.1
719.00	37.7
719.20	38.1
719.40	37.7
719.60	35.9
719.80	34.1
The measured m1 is 29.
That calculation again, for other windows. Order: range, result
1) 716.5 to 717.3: 32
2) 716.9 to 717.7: 32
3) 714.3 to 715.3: 28.2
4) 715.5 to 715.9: 33.1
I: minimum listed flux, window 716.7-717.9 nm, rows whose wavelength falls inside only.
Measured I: 31.9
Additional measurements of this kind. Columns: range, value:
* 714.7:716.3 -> 27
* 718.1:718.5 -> 33.9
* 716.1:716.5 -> 30.8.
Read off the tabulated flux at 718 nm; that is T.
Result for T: 33.9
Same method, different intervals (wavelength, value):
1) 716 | 31.7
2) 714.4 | 29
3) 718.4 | 34.5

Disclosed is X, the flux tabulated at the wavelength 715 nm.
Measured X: 27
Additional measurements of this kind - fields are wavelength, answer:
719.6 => 35.9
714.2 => 27.1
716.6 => 31.8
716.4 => 30.9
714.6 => 29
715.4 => 30.8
